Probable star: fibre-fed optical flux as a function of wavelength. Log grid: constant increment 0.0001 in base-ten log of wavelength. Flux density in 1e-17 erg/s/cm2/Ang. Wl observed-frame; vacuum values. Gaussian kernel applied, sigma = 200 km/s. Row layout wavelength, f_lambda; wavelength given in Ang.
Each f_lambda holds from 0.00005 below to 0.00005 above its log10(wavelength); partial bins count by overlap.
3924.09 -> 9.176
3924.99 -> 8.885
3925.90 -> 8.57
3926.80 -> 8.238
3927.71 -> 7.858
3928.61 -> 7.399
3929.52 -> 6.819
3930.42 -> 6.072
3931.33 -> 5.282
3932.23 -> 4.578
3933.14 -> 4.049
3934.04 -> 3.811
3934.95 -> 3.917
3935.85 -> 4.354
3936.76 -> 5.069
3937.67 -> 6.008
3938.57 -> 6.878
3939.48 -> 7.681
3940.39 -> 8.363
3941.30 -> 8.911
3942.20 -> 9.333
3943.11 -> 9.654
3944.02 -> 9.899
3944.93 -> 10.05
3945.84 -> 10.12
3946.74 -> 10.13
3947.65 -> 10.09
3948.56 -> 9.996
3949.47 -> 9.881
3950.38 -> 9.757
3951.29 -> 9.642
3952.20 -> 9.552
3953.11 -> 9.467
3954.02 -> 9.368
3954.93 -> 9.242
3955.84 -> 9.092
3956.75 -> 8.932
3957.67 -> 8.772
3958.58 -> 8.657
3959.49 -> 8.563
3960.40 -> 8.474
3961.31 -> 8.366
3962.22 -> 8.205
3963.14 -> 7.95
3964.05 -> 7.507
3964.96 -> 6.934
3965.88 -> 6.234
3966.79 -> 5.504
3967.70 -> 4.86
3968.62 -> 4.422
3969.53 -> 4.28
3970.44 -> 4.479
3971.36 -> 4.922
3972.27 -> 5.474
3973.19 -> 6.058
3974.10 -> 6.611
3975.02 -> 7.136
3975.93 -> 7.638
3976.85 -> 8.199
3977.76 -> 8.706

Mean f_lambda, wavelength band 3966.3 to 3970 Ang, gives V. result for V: 4.79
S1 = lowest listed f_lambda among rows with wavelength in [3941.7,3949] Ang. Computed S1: 9.333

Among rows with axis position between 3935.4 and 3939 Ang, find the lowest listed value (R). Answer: 4.354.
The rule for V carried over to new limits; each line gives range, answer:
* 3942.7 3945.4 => 9.85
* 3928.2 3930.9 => 6.73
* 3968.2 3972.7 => 4.72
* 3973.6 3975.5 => 6.88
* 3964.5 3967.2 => 6.24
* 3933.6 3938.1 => 4.62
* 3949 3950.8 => 9.82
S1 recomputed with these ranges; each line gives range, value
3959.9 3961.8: 8.366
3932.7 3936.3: 3.811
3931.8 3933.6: 4.049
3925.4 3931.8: 5.282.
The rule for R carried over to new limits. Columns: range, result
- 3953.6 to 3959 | 8.657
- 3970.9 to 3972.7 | 4.922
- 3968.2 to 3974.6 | 4.28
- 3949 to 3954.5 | 9.368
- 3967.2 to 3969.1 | 4.422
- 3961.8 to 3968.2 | 4.86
